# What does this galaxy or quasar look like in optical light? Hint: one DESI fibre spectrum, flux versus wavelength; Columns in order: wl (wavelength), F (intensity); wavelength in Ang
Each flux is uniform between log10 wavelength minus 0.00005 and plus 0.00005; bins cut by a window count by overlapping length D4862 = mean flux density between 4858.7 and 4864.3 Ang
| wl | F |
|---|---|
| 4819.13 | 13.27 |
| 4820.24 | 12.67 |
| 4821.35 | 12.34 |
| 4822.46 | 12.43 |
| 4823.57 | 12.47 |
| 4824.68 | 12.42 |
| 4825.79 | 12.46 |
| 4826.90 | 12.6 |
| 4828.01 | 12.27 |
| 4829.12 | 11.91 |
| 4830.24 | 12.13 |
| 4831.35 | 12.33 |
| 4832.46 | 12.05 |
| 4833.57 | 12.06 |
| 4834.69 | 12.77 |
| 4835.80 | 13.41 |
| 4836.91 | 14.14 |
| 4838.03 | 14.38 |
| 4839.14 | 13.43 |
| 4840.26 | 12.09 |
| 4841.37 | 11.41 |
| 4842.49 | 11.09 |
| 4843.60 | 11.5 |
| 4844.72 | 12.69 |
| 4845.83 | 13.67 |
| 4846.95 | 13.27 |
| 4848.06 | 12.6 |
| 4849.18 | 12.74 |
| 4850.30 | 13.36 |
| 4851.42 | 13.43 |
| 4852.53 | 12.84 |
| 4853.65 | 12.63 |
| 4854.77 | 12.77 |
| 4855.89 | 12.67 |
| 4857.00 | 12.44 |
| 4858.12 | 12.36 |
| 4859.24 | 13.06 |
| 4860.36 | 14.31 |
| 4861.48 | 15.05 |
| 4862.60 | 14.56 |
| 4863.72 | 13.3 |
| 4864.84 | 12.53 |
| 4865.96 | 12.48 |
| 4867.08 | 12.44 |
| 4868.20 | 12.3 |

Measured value 14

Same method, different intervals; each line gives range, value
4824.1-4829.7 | 12.3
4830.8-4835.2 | 12.3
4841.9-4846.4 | 12.2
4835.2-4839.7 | 13.8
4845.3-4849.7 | 13.1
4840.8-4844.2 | 11.4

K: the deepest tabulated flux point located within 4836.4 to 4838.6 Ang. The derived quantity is 14.14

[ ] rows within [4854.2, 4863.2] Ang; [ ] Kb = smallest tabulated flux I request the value 12.36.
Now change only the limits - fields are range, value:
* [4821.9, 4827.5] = 12.42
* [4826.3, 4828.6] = 12.27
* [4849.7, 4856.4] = 12.63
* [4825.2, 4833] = 11.91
